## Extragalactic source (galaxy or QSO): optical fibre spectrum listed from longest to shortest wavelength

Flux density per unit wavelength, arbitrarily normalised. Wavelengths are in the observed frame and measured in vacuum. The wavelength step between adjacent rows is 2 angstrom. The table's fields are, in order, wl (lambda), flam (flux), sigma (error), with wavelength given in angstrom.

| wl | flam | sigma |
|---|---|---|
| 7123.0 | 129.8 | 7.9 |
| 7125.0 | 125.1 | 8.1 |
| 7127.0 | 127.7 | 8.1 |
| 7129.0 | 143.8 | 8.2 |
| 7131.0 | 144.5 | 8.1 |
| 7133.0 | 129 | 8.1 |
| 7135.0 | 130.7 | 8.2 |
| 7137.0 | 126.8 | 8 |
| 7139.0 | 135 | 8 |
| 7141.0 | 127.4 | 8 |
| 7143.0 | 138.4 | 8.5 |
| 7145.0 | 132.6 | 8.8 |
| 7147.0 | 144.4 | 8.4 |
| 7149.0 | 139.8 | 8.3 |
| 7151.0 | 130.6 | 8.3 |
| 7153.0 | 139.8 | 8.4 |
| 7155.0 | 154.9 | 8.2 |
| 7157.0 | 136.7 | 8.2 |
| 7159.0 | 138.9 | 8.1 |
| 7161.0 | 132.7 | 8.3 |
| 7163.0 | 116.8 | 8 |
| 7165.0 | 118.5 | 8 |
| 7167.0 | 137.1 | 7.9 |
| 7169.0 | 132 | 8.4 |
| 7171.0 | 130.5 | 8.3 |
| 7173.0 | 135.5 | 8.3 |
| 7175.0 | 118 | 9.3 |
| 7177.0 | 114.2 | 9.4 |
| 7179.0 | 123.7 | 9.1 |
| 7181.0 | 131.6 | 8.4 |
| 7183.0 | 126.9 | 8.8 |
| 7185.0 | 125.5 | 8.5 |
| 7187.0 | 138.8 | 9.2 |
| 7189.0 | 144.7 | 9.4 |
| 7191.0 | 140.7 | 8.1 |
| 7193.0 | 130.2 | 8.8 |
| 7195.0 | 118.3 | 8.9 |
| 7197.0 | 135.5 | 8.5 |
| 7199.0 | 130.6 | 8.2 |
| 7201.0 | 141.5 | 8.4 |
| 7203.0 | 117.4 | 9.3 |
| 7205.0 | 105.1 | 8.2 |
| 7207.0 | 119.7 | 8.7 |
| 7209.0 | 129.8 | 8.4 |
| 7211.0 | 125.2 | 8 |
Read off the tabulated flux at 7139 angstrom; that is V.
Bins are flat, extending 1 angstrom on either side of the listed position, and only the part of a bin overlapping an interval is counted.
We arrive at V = 135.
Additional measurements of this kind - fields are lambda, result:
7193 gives 130.2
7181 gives 131.6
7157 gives 136.7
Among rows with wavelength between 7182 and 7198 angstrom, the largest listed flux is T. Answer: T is 144.7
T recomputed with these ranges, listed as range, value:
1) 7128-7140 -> 144.5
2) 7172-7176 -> 135.5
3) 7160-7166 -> 132.7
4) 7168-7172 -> 132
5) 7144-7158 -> 154.9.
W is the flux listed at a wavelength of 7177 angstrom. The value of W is 114.2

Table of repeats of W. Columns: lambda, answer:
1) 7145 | 132.6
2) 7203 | 117.4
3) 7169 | 132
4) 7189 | 144.7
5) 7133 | 129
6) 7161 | 132.7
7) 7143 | 138.4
